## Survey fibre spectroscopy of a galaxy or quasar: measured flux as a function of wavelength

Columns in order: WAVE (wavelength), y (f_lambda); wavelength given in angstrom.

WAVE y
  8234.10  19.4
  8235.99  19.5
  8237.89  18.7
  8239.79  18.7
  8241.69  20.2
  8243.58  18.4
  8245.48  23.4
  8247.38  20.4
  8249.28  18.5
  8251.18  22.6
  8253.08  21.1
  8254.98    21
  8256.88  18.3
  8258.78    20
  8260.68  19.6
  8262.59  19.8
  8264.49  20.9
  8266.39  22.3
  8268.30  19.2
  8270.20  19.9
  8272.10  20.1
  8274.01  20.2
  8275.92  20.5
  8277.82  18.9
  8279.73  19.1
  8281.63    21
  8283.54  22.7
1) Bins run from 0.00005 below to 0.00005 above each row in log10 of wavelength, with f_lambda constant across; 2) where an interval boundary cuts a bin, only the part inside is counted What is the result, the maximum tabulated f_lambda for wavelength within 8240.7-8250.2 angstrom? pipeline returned 23.4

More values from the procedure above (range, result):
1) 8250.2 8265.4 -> 22.6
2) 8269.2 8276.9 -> 20.5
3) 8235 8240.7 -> 19.5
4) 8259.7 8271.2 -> 22.3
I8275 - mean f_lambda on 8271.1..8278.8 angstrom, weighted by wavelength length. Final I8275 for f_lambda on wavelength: 19.9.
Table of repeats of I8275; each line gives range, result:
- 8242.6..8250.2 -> 20.2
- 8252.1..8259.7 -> 20.1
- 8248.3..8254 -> 20.7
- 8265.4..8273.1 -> 20.4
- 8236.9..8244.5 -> 19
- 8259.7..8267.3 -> 20.6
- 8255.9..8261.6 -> 19.3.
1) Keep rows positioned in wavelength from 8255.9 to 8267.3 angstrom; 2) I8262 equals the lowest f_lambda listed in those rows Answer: 18.3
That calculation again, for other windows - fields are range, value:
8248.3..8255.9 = 18.5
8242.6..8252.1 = 18.4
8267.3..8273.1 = 19.2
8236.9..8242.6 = 18.7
